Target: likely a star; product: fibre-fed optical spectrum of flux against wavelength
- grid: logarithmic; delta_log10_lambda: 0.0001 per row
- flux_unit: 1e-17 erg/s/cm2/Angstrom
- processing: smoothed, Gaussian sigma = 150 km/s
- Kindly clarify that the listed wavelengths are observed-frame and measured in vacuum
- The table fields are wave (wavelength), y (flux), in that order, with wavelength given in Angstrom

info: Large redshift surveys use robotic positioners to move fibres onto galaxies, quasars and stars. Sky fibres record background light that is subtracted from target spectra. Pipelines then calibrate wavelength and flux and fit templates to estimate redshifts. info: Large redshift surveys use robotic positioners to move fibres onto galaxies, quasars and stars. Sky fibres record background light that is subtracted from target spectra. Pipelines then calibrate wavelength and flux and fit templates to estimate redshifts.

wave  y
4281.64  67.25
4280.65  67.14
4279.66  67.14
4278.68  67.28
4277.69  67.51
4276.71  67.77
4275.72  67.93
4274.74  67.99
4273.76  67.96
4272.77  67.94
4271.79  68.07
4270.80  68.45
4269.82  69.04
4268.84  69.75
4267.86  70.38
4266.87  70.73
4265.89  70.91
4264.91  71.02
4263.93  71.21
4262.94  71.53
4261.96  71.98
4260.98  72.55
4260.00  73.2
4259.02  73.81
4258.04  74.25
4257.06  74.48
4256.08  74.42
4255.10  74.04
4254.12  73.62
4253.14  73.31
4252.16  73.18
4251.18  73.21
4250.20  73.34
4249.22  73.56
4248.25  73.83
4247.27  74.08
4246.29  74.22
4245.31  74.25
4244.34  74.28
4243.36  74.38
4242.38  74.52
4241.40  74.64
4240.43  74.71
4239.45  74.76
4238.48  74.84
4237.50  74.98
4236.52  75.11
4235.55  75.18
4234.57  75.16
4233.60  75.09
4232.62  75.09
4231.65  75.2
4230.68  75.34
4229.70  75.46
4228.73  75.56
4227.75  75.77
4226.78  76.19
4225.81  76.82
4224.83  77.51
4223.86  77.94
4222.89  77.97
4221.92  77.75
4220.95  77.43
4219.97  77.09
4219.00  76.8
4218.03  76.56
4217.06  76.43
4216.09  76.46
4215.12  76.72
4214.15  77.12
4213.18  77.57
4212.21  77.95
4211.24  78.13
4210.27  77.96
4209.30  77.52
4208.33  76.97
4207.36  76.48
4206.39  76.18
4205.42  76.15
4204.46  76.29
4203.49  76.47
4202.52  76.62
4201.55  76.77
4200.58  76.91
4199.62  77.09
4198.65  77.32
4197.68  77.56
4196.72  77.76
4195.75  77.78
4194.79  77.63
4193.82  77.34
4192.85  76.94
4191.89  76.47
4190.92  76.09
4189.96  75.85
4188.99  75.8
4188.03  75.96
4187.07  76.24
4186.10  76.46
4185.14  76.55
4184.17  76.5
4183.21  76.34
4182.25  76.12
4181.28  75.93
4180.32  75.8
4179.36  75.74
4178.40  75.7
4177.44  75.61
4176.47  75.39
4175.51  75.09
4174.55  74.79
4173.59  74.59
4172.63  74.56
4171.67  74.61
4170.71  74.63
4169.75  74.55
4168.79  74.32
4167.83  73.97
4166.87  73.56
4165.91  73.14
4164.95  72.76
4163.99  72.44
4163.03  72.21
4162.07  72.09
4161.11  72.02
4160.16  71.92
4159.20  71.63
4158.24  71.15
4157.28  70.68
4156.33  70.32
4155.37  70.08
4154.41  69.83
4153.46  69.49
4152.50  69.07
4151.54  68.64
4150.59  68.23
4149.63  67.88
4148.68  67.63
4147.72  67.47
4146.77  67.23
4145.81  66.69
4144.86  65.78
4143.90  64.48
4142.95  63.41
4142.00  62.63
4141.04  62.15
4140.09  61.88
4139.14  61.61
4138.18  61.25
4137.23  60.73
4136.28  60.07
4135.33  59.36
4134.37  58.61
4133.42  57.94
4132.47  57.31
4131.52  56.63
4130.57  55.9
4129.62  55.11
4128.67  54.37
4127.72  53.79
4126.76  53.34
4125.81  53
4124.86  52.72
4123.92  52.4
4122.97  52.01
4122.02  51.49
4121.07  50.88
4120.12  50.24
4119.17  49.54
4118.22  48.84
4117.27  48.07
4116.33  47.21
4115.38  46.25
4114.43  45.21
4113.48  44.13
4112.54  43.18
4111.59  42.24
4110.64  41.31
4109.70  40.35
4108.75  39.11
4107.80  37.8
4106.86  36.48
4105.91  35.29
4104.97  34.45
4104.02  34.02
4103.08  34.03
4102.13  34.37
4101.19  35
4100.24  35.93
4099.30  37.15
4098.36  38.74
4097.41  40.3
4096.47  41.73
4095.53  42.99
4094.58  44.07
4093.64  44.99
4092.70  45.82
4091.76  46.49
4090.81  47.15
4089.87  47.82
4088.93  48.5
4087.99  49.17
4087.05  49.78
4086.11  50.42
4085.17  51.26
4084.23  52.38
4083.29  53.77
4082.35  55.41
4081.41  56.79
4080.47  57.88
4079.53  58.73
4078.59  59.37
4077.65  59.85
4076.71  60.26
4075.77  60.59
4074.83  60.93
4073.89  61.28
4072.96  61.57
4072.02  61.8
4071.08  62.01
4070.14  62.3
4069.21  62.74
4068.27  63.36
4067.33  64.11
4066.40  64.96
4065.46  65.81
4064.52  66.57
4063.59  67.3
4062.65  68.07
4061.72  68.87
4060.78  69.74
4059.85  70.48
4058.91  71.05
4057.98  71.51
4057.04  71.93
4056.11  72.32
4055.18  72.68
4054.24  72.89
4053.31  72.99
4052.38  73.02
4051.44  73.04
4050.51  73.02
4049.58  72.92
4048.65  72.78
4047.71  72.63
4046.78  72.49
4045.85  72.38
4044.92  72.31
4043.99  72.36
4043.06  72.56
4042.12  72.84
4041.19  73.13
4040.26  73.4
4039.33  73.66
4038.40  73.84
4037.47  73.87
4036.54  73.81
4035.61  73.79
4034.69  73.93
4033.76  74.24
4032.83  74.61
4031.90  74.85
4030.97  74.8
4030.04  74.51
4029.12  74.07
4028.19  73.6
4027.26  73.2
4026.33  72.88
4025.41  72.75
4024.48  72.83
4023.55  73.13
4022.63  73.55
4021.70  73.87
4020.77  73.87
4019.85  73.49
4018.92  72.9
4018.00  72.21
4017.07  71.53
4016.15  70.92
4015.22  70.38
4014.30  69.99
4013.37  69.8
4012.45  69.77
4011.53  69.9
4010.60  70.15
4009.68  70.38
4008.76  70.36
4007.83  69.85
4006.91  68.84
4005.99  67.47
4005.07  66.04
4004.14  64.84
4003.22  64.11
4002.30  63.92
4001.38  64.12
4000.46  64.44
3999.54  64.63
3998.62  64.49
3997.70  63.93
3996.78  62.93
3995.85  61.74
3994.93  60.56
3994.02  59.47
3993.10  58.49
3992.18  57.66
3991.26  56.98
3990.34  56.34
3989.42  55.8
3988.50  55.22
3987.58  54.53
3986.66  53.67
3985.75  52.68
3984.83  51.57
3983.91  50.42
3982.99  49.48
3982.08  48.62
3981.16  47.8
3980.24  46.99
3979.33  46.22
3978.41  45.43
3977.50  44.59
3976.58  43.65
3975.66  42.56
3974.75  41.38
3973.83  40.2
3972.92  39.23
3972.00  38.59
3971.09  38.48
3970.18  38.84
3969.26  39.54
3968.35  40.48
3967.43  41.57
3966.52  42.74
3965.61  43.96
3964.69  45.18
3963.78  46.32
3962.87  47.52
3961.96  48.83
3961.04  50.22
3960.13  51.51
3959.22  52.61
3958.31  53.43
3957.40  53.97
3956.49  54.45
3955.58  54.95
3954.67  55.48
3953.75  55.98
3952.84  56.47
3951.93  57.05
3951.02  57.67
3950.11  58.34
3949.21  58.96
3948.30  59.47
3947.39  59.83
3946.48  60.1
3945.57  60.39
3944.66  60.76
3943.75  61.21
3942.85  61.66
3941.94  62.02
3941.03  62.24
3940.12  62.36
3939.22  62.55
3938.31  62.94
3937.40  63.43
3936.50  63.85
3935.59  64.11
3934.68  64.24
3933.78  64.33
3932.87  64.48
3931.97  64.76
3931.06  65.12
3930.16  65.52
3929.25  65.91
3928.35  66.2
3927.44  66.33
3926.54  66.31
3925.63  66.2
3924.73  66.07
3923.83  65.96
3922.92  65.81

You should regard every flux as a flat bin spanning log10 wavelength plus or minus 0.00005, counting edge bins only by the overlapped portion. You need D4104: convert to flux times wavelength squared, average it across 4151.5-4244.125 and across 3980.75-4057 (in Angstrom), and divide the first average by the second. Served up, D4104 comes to 1.21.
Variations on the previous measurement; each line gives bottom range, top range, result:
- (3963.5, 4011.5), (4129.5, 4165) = 1.31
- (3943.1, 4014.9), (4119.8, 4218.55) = 1.39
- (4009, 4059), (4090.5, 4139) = 0.67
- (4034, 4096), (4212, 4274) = 1.27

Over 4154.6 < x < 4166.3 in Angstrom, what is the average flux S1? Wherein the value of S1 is 71.6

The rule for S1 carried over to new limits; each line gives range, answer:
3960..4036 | 59.9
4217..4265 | 74.8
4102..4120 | 41.5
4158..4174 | 73.2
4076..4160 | 53.3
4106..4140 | 50.8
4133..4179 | 69.1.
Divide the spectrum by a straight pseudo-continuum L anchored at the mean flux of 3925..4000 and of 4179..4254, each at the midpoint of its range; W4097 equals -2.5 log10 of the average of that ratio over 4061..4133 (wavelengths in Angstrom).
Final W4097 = 0.280 mag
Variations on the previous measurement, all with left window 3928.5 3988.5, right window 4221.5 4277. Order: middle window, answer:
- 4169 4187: -0.11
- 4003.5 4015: -0.21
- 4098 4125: 0.44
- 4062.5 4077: -0.04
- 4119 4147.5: 0.13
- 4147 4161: -0.05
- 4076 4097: 0.21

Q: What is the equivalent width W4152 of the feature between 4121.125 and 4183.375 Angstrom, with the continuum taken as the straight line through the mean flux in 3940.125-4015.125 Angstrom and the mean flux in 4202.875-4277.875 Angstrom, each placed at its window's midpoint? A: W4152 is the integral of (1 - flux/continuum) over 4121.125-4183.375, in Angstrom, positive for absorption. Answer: 1.3 Angstrom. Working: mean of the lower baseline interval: 55.6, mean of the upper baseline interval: 74.2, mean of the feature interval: 66.7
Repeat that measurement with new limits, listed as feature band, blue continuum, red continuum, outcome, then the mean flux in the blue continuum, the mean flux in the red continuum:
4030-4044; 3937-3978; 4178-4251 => -3.41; 51.8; 76.1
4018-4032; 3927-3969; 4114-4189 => -3.03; 57.3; 65.6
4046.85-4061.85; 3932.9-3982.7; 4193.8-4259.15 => -2.78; 52.4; 75.8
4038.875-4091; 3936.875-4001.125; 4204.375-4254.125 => -2.84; 53.2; 75.7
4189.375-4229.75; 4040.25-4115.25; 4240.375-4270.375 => -4.84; 56.5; 73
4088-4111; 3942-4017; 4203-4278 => 8.55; 55.8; 74.2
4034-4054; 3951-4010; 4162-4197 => -4.19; 53.4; 75.3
